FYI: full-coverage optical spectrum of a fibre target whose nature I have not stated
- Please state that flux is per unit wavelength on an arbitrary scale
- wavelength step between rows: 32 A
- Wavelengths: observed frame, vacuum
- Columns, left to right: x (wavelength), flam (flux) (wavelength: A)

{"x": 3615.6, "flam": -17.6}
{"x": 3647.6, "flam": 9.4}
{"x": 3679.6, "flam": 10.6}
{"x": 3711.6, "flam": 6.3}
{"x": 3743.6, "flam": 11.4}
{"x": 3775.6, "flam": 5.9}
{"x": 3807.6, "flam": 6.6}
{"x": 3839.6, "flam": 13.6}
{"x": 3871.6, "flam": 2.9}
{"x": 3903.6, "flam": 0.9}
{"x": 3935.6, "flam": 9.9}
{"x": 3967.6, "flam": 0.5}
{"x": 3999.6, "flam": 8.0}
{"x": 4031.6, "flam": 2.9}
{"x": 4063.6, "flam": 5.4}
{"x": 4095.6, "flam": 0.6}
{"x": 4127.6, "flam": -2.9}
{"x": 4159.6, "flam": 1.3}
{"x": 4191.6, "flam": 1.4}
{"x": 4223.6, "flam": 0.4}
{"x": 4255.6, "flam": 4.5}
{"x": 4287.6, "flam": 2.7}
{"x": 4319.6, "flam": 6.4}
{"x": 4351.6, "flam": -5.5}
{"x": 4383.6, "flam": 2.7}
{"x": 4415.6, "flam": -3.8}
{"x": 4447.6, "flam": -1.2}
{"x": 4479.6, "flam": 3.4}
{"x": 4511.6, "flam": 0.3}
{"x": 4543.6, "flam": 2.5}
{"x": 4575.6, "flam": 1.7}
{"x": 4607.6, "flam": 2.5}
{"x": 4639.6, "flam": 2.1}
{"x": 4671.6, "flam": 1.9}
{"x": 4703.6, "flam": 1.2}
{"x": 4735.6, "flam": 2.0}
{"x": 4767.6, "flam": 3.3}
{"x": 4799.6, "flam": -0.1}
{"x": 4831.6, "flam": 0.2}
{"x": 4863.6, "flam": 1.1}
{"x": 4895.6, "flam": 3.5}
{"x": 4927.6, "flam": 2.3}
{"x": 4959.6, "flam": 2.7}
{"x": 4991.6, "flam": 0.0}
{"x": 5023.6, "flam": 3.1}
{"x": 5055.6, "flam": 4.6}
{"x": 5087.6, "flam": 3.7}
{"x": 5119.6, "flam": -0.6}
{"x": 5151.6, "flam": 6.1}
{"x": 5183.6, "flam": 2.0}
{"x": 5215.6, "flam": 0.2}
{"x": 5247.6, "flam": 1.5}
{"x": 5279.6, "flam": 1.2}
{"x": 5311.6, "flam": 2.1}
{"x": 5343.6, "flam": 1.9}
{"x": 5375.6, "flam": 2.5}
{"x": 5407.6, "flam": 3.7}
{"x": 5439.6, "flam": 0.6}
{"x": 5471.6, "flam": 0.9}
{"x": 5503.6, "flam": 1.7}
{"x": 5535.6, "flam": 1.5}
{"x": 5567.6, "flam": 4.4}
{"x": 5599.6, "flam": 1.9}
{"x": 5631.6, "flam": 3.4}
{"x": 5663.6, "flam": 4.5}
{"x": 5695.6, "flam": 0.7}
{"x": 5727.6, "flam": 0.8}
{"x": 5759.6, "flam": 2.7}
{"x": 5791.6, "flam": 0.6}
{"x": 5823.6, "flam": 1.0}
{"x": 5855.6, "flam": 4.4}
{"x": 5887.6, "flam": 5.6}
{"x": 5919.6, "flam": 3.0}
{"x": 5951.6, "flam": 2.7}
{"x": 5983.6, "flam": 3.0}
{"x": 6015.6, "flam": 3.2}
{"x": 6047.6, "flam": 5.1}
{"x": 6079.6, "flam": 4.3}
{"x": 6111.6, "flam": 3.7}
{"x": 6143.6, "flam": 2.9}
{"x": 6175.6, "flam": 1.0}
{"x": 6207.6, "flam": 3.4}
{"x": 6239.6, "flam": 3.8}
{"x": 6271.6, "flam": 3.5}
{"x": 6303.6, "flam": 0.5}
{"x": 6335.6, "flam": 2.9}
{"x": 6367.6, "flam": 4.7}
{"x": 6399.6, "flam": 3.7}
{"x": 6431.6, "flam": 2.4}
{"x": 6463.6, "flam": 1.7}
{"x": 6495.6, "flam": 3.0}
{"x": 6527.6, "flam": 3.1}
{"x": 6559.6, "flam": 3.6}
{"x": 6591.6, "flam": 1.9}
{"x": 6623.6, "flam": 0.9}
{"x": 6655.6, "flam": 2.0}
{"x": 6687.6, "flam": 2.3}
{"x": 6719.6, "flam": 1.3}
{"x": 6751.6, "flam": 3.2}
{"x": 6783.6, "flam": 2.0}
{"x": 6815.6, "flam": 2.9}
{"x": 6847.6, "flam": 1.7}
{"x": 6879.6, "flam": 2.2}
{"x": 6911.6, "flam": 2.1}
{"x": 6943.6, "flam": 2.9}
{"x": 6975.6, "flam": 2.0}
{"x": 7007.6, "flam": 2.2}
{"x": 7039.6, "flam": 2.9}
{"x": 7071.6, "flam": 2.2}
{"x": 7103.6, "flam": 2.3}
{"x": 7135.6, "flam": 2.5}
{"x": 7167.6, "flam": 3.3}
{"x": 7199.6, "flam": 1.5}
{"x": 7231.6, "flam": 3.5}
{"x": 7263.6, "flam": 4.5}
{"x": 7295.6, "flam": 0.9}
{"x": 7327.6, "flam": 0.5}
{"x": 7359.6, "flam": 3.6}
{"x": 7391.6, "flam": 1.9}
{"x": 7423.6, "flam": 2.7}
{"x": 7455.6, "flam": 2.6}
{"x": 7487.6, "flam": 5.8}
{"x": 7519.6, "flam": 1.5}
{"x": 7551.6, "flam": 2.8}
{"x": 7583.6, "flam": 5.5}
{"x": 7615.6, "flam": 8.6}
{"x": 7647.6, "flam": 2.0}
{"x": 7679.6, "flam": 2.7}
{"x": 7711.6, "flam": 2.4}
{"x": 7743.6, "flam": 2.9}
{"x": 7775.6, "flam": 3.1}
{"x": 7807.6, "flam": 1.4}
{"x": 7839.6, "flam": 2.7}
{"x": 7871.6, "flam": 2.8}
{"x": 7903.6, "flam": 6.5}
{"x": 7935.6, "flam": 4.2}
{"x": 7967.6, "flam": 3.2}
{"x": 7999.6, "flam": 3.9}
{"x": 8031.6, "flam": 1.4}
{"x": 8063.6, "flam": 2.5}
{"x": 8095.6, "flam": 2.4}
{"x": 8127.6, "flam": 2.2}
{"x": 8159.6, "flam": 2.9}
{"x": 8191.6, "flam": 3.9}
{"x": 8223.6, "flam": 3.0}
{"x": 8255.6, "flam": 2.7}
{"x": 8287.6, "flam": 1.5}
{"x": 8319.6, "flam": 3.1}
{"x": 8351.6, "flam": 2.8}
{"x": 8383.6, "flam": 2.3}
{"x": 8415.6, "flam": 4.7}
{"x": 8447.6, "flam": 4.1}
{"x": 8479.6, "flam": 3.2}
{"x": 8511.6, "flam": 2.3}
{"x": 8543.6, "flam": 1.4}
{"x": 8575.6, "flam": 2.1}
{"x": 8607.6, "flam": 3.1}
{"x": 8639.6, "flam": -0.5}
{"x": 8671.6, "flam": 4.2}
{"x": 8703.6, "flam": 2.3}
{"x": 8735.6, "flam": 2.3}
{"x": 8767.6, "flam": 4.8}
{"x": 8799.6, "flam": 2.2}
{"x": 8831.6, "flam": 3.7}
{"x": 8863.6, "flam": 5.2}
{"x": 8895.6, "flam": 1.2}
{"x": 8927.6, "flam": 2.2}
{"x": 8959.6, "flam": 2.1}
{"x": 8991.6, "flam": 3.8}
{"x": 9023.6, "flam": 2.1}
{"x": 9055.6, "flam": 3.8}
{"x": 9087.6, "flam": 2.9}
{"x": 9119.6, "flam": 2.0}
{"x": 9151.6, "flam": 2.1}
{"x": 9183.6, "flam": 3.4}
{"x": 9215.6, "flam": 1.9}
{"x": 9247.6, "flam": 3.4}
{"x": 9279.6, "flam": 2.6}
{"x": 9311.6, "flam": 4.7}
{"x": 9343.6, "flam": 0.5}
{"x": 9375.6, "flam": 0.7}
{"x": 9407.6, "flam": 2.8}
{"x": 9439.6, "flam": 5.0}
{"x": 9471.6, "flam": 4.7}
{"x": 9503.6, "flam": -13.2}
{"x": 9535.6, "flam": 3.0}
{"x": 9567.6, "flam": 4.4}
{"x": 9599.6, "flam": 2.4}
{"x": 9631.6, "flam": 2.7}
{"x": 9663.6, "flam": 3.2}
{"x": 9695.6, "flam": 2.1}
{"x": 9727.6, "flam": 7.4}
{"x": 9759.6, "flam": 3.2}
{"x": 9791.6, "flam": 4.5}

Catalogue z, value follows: 1.042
